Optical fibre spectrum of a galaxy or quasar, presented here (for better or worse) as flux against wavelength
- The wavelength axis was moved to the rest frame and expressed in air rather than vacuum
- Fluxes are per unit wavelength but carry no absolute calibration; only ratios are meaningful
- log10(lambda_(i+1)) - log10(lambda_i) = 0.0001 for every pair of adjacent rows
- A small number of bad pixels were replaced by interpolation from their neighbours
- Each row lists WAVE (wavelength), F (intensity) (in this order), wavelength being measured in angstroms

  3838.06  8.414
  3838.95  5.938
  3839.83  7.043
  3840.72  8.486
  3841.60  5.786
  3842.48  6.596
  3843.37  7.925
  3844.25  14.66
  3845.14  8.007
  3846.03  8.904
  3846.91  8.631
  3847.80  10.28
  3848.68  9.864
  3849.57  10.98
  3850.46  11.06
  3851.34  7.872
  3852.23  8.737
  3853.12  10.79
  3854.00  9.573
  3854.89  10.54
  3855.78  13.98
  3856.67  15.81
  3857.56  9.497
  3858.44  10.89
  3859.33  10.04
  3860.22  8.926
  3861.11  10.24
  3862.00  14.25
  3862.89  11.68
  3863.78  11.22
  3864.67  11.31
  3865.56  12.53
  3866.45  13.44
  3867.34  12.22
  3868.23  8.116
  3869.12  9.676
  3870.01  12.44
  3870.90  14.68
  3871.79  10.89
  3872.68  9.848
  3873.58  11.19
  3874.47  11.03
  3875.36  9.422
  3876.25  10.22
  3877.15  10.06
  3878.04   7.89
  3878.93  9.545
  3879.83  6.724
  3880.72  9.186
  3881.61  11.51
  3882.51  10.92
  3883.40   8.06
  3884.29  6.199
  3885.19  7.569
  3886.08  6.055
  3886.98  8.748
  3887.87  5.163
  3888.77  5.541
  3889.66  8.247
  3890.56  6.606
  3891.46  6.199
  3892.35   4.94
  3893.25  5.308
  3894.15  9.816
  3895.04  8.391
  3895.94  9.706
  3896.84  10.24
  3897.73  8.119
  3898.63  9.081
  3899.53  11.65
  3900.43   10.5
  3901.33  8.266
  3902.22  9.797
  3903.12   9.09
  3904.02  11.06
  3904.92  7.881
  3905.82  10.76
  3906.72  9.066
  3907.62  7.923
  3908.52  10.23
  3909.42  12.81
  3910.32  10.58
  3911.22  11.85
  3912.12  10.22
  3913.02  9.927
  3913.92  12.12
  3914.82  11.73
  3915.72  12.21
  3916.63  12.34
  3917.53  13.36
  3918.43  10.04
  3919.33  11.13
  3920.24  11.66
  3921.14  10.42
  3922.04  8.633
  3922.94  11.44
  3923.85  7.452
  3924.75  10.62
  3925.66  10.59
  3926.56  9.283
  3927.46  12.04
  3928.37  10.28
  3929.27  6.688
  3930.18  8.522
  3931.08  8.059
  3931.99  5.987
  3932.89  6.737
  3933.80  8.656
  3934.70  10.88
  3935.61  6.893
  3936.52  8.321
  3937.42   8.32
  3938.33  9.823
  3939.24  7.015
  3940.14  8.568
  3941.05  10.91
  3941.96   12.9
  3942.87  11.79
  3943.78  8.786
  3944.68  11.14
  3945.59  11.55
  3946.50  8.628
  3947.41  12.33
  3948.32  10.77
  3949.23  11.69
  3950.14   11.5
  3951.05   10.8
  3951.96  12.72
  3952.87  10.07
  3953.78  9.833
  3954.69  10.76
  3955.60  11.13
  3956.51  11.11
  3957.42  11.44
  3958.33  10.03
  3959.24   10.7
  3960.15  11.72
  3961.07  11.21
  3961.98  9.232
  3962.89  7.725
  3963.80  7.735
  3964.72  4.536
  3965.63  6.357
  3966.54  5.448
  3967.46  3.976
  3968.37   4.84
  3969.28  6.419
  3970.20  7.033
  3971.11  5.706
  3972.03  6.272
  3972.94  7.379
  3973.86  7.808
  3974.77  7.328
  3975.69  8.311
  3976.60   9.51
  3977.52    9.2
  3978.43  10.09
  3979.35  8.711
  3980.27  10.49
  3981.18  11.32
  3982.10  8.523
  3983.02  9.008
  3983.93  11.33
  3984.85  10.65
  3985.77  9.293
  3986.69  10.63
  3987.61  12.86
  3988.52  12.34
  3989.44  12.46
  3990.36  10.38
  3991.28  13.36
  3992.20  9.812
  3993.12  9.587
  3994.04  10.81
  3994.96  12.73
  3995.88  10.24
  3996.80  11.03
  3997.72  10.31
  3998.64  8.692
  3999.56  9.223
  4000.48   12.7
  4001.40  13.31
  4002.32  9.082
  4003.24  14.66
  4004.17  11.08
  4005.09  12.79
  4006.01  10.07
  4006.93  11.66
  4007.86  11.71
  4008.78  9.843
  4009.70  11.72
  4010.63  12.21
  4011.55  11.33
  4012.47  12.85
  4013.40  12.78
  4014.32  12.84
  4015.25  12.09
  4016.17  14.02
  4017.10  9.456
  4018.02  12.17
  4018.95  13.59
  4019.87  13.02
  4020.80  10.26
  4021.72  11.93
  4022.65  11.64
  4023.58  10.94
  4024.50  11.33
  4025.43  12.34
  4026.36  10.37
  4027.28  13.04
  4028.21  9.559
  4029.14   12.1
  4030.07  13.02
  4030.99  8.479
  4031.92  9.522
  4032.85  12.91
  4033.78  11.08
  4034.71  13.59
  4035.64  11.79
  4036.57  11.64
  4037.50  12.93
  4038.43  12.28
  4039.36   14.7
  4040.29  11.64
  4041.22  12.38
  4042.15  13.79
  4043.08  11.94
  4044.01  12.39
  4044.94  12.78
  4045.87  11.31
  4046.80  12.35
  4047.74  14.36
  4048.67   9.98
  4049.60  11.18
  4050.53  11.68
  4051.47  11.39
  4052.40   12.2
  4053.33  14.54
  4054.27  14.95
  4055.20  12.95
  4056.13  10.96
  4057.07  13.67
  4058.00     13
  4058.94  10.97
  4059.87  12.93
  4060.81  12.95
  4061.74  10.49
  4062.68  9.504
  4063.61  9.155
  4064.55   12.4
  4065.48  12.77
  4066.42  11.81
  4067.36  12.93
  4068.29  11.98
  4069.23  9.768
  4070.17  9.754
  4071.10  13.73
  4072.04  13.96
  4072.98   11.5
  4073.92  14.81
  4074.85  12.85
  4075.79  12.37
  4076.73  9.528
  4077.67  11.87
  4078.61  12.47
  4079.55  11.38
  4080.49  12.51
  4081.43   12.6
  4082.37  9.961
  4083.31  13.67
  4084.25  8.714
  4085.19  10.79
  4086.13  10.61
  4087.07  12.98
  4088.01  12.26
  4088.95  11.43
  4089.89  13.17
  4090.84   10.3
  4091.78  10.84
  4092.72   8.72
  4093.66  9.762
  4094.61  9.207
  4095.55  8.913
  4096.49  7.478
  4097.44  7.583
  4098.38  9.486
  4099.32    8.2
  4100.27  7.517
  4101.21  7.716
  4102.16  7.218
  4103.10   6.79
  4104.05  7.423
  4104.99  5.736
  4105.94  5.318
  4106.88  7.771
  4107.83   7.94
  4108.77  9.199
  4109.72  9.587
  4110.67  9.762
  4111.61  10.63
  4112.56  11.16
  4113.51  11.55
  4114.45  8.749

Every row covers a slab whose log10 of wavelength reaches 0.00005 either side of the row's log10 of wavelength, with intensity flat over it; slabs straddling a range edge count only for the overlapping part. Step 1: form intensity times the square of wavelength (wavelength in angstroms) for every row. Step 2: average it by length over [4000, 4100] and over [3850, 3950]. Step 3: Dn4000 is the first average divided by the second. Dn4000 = 1.28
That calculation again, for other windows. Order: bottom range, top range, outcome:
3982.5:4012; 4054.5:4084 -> 1.11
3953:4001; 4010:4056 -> 1.32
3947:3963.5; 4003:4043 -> 1.14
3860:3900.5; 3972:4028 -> 1.23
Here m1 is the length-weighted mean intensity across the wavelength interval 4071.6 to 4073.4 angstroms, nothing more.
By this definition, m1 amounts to 12.7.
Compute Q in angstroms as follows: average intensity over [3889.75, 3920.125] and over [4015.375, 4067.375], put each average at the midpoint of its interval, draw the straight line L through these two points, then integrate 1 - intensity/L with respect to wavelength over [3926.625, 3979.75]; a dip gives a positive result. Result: 7.7 angstroms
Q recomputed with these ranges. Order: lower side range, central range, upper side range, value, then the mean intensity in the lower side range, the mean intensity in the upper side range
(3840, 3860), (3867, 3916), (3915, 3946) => 2.3 angstroms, 9.9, 9.81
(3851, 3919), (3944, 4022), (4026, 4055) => 7.2 angstroms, 9.93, 12.1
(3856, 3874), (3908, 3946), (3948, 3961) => 3.8 angstroms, 11.5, 11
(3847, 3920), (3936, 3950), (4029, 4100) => 0.4 angstroms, 9.97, 11.6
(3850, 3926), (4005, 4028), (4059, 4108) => -3.4 angstroms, 9.97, 10.5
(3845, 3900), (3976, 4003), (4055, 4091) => 0.8 angstroms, 9.69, 11.8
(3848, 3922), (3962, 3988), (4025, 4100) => 6.4 angstroms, 9.99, 11.6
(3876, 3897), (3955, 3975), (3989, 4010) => 4.3 angstroms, 7.98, 11.2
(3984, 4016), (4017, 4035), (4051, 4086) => 0.1 angstroms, 11.4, 12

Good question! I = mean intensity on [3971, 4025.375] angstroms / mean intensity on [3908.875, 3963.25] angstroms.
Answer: 1.1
